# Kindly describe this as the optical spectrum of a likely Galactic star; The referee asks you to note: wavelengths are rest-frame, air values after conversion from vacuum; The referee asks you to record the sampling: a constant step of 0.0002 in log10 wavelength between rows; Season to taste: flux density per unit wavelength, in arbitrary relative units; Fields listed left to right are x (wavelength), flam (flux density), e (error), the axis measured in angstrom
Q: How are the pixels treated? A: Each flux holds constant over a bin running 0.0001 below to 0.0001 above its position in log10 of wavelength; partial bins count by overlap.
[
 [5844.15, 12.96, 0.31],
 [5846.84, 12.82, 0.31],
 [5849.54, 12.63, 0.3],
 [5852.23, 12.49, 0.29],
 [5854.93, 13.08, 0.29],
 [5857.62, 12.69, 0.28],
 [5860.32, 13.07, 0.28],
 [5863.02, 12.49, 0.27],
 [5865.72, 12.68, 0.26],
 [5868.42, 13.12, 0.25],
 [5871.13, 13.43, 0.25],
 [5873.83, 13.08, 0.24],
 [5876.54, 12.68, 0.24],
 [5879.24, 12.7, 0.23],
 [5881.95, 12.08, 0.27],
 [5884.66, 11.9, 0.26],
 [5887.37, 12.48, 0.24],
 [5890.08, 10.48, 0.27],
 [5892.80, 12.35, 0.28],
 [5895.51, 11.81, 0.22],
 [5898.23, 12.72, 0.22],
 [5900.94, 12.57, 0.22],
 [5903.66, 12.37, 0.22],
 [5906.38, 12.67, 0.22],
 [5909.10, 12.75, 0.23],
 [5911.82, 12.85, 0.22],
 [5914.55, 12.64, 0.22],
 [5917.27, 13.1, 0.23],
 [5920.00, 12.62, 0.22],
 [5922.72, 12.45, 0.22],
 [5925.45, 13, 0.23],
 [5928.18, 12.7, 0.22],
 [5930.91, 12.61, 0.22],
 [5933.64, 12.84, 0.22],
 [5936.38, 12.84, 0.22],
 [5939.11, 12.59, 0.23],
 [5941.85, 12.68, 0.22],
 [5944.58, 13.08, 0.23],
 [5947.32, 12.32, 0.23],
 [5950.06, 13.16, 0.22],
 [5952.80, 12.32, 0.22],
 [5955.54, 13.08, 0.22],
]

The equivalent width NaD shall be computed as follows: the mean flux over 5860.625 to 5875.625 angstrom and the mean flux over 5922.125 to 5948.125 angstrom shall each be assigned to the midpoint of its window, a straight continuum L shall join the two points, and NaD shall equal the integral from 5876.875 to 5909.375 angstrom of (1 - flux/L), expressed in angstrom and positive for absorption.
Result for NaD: 1.6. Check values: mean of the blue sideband 13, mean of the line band 12.2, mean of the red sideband 12.7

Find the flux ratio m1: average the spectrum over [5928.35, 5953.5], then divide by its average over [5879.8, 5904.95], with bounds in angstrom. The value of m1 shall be 1.1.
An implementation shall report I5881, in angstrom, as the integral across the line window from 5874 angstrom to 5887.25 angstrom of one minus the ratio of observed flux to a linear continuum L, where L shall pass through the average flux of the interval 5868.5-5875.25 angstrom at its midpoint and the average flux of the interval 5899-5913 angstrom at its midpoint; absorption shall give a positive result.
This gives 0.7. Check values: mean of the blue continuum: 13.2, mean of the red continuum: 12.6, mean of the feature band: 12.4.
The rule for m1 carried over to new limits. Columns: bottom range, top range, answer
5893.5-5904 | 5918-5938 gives 1.03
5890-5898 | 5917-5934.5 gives 1.07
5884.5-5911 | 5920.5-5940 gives 1.04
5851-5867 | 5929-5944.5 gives 1.00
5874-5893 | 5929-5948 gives 1.05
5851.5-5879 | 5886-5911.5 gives 0.95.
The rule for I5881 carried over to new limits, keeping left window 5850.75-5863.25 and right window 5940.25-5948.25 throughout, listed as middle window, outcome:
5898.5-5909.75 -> 0.1 angstrom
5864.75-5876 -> -0.2 angstrom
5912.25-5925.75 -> 0.0 angstrom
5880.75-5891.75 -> 0.9 angstrom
